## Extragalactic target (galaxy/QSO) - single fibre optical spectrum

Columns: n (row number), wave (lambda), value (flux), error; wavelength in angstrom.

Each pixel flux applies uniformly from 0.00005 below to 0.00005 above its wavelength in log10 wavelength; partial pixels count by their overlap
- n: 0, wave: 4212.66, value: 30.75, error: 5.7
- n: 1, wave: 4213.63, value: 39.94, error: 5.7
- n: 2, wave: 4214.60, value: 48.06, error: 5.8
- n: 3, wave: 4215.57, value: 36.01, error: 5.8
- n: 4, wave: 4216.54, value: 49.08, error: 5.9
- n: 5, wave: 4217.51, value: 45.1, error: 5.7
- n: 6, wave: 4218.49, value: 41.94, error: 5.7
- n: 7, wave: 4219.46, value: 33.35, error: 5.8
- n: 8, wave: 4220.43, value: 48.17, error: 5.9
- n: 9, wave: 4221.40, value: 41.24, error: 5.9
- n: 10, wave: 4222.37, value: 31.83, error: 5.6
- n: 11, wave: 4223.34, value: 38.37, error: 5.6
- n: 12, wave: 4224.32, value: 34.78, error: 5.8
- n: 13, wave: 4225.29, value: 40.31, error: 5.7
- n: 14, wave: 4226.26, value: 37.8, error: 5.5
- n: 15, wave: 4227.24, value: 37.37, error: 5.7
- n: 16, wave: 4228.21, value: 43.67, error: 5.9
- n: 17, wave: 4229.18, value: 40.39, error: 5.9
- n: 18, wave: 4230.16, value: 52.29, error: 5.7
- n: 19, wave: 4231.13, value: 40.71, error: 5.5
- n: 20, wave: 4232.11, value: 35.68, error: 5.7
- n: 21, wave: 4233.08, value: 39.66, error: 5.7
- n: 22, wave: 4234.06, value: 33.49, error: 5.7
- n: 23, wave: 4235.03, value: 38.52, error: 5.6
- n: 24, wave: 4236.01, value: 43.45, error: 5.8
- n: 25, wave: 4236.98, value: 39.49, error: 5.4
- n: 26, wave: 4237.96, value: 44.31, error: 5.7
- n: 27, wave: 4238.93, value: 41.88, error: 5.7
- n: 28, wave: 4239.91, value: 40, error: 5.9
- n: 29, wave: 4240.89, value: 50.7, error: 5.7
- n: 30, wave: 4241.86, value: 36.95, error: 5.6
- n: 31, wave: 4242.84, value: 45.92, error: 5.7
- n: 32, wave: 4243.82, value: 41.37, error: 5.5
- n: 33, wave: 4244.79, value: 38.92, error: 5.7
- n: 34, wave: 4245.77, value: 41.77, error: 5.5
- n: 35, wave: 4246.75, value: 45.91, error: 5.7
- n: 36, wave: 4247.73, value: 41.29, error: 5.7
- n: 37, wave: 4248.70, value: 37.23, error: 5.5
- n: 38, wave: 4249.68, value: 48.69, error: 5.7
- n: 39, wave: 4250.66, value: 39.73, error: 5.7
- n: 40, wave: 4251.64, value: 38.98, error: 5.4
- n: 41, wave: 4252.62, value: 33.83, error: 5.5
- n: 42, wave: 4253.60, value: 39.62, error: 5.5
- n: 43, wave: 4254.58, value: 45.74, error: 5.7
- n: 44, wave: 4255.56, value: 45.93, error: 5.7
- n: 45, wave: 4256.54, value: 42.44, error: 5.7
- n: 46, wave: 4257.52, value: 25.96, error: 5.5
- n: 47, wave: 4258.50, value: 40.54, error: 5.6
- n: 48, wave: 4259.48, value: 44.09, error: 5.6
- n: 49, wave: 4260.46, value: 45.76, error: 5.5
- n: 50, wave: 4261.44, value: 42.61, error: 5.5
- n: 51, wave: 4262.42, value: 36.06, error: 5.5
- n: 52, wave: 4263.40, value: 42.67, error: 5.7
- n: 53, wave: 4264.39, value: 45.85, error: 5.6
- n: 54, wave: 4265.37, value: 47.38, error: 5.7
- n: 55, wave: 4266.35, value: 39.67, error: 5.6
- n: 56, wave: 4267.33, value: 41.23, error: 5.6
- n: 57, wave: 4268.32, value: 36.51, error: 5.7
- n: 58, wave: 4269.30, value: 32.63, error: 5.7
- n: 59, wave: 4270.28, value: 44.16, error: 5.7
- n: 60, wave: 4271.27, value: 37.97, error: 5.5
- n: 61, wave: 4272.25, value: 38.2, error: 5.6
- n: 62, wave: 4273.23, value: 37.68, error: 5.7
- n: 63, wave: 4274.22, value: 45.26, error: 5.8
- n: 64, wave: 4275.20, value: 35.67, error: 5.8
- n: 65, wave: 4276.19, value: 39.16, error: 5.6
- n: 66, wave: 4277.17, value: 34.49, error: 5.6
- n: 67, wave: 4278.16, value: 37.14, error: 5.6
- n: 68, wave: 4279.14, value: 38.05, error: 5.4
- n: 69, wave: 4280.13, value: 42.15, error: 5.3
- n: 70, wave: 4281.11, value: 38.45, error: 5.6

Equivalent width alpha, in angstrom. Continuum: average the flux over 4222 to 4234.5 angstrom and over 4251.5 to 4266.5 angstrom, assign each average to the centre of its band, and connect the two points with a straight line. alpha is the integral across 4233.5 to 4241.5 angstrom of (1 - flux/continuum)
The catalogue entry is -0.3 angstrom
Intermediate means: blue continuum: 39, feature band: 41.4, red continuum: 41.2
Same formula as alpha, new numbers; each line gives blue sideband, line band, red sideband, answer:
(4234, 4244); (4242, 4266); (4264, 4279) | -0.5 angstrom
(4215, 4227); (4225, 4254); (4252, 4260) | -0.9 angstrom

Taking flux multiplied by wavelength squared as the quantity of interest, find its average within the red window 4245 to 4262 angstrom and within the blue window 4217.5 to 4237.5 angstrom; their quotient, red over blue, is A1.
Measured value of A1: 1.05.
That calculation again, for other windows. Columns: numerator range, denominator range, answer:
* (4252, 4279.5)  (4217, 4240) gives 1.01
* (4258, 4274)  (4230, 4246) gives 1.00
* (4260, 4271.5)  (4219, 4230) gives 1.07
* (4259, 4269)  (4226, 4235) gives 1.06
